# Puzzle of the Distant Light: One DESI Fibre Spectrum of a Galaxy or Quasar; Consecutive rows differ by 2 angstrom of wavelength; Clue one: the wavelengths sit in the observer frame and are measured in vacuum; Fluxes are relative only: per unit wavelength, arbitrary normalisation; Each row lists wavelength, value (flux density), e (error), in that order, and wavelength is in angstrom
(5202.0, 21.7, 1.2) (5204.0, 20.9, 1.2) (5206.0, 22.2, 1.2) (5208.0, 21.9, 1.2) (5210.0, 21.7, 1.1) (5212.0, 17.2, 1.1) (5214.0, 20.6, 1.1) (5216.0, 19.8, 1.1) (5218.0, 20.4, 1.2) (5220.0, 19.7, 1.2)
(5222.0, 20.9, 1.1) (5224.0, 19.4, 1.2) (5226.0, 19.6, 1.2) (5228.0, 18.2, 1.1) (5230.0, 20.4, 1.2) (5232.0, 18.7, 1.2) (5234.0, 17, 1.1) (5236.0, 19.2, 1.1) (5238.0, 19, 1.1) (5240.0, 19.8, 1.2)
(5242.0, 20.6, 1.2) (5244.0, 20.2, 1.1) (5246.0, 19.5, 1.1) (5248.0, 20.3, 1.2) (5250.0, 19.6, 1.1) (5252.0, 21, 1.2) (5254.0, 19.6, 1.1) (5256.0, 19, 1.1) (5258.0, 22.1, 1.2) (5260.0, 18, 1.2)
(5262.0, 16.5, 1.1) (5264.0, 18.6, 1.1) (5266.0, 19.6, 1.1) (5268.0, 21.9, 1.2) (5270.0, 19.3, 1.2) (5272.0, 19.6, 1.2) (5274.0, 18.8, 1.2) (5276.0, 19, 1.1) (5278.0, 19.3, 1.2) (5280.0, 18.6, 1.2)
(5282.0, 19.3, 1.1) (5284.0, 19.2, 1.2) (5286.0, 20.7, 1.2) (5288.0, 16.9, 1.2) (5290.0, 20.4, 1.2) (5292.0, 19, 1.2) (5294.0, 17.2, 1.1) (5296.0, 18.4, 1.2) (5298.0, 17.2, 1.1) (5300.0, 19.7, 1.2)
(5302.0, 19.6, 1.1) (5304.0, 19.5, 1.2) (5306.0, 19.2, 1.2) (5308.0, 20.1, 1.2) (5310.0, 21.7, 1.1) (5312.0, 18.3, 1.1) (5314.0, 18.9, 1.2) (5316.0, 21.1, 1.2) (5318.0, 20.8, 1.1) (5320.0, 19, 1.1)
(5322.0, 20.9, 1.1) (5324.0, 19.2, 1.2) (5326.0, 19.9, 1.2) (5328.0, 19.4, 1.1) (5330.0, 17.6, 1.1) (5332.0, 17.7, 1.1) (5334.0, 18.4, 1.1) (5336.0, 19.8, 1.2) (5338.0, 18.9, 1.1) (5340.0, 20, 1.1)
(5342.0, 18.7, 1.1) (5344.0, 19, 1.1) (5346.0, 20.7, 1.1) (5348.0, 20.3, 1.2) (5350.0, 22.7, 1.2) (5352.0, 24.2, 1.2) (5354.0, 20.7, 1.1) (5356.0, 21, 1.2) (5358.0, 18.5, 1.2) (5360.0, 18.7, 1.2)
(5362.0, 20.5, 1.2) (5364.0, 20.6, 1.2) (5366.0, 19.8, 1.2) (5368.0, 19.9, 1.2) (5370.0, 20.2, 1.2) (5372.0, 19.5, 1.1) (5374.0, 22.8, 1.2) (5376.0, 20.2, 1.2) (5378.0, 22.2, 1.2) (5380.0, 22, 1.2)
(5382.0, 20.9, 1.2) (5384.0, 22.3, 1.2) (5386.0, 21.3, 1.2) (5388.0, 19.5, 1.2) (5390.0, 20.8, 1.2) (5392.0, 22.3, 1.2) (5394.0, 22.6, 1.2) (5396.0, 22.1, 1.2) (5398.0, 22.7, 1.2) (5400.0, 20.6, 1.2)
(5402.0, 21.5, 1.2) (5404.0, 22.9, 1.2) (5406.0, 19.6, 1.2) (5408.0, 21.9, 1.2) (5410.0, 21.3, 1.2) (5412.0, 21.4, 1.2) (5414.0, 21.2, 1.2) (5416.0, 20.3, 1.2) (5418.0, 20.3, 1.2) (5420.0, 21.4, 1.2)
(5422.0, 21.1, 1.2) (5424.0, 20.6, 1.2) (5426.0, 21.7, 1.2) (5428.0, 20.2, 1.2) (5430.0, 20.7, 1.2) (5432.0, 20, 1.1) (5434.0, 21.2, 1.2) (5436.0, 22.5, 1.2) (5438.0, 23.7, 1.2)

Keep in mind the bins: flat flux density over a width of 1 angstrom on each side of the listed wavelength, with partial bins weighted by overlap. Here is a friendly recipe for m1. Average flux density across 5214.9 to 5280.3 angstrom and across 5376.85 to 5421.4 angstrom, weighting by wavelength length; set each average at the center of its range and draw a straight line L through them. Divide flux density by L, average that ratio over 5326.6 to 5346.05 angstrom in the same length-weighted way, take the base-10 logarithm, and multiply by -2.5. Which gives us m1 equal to 0.091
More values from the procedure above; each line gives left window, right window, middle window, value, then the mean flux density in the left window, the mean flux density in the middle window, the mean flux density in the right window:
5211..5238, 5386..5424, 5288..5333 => 0.055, 19.3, 19.3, 21.3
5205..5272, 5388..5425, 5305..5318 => 0.025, 19.7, 20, 21.3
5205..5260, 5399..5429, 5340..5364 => 0.012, 19.9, 20.4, 21.1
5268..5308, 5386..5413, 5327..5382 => 0.019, 19.1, 20.2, 21.5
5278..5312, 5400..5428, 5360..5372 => 0.016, 19.1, 20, 21.1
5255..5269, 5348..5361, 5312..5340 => 0.060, 19.4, 19.3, 20.9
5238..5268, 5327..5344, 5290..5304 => 0.028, 19.7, 18.7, 18.8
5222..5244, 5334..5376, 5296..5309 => 0.039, 19.3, 19.2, 20.3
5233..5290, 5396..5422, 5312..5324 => 0.011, 19.4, 19.9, 21.3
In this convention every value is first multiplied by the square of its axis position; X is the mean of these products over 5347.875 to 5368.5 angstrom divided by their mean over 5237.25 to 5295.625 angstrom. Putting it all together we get 1.1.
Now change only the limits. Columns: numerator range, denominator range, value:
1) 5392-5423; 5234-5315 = 1.16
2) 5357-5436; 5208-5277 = 1.13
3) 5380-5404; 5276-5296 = 1.19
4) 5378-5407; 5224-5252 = 1.17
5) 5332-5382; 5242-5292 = 1.08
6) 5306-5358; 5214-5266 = 1.06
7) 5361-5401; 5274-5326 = 1.13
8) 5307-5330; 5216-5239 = 1.06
